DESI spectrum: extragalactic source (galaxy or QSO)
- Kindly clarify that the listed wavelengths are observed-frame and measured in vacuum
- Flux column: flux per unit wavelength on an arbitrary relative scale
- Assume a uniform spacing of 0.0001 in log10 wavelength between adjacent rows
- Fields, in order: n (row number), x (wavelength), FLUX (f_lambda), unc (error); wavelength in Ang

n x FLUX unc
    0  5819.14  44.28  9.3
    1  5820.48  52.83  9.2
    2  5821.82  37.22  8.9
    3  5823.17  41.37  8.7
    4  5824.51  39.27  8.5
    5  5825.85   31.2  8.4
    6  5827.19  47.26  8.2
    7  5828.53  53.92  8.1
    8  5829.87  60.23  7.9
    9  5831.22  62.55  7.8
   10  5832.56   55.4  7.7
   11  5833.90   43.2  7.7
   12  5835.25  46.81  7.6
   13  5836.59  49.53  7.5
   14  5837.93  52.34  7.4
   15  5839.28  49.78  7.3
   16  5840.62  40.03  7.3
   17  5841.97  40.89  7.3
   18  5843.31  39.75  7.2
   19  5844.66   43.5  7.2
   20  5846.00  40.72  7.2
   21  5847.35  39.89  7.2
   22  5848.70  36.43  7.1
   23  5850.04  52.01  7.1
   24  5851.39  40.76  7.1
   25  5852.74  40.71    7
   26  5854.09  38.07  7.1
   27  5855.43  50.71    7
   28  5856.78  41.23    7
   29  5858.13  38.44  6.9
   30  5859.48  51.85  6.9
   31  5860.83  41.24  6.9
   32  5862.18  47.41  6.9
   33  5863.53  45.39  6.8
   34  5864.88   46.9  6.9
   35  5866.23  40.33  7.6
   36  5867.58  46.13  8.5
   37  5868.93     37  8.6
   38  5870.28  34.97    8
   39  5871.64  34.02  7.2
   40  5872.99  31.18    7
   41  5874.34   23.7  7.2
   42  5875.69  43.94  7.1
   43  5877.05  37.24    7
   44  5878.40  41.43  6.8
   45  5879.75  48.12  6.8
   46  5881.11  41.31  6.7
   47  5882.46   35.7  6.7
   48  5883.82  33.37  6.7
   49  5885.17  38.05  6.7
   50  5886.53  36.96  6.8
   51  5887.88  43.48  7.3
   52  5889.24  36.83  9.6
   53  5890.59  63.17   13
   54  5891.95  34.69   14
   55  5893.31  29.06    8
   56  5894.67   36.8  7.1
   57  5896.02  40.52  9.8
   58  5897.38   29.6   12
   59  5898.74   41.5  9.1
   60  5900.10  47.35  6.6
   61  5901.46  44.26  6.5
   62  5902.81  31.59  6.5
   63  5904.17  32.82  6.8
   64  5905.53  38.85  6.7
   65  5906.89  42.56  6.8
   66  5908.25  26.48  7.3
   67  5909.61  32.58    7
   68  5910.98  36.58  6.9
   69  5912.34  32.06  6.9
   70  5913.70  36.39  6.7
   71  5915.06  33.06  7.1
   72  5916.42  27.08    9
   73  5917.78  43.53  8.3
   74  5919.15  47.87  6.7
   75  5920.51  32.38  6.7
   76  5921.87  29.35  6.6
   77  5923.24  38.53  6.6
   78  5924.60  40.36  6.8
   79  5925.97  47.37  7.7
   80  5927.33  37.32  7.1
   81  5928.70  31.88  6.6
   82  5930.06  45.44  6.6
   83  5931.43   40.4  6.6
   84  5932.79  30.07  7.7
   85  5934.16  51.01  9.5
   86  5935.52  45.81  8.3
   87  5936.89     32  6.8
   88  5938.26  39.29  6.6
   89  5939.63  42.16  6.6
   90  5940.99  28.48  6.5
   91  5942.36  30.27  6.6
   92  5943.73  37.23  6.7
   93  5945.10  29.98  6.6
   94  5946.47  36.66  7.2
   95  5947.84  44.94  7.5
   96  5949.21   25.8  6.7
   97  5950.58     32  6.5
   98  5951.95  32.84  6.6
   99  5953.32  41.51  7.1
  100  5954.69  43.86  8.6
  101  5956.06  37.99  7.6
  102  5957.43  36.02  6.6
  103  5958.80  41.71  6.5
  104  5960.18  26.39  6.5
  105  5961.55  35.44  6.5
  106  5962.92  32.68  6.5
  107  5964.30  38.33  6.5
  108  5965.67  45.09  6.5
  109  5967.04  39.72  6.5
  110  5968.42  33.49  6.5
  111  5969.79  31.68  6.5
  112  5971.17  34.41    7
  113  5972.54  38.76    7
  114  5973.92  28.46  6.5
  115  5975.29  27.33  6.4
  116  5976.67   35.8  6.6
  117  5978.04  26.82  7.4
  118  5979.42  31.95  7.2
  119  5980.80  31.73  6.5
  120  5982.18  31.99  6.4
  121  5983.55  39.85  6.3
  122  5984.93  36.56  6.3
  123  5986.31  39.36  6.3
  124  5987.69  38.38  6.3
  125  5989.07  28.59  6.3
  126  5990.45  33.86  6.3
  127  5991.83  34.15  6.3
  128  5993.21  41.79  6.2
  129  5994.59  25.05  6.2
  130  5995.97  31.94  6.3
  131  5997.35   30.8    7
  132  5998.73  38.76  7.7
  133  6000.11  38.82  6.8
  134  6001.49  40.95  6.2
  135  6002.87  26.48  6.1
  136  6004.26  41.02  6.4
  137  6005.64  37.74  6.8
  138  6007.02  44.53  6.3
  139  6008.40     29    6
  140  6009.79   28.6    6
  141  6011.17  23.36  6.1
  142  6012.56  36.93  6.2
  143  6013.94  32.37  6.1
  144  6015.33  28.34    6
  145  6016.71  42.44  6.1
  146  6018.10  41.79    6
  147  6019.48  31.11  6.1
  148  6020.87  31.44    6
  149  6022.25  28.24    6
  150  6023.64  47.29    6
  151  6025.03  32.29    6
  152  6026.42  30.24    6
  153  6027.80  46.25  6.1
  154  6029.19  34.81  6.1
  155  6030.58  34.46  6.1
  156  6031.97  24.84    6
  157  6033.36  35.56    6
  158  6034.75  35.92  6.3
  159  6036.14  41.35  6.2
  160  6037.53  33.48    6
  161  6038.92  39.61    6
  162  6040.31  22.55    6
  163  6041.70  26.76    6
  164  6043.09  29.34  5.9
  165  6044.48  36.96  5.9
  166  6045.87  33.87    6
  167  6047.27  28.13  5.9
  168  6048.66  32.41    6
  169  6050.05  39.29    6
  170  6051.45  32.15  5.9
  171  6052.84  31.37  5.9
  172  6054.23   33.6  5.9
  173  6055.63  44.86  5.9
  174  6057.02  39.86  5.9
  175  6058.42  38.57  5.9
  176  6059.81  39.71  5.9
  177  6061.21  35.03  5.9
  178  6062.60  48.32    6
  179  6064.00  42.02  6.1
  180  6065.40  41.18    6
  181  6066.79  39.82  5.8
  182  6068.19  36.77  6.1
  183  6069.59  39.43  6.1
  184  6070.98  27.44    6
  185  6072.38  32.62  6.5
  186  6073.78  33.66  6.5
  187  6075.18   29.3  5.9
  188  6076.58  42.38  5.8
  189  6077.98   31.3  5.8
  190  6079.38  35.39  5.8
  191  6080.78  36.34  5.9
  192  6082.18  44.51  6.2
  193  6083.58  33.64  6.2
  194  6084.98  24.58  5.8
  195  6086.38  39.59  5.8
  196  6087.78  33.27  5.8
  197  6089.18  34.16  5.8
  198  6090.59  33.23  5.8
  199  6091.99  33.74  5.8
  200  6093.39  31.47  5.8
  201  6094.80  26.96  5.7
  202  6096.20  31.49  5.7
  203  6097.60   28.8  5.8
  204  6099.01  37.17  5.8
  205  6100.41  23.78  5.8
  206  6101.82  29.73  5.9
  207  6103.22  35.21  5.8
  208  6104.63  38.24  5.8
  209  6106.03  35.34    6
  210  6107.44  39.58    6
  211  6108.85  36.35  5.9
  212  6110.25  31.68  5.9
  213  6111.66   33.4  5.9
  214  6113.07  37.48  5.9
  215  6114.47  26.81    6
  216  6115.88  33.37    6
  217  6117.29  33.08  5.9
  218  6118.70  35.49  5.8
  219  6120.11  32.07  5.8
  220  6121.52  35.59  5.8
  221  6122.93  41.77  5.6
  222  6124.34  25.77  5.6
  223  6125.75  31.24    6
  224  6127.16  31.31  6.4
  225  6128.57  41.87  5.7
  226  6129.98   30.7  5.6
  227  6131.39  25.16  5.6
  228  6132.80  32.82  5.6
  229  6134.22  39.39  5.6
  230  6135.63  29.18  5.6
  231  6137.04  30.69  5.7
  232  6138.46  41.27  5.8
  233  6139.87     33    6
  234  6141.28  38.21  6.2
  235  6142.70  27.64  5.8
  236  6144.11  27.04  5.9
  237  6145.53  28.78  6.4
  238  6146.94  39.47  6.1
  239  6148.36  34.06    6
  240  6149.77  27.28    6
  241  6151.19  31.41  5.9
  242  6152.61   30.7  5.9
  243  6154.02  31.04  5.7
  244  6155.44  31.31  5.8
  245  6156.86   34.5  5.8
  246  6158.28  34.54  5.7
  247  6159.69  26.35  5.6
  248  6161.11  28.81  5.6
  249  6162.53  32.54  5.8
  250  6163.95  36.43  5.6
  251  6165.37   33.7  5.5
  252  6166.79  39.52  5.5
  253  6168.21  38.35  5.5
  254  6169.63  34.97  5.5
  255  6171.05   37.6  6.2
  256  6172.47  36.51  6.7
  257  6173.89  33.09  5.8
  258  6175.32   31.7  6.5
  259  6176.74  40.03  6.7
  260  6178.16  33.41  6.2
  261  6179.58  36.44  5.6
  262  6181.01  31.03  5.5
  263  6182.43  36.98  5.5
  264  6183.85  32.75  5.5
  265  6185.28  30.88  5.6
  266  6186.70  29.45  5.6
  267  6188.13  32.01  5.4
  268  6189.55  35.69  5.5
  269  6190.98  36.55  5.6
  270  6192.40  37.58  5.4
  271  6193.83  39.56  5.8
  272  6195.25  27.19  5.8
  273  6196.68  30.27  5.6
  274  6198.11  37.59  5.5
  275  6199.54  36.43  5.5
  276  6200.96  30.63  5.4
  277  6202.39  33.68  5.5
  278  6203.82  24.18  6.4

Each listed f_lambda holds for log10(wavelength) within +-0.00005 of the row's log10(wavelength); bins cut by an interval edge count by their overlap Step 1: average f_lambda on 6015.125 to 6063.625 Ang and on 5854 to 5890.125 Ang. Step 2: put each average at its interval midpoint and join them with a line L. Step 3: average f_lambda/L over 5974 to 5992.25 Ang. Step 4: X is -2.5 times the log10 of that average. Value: 0.112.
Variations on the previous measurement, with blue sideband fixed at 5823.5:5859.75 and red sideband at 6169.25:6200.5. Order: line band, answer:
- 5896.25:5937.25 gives 0.14 mag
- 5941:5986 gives 0.19 mag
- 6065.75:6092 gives 0.09 mag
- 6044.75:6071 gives 0.03 mag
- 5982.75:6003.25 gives 0.15 mag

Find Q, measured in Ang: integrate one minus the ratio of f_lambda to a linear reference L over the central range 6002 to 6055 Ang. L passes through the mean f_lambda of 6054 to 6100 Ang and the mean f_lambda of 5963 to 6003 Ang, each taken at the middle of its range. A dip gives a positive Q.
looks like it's 1.9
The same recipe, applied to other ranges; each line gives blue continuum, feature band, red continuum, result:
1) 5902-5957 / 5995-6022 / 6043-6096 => 1.2 Ang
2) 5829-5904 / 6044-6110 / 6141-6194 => 1.8 Ang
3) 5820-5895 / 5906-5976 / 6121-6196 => 6.5 Ang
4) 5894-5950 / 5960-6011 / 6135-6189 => 2.2 Ang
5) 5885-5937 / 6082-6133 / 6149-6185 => 2.2 Ang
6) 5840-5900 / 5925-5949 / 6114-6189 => 0.4 Ang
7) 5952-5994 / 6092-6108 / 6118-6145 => 0.5 Ang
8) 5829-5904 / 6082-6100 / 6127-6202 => 1.4 Ang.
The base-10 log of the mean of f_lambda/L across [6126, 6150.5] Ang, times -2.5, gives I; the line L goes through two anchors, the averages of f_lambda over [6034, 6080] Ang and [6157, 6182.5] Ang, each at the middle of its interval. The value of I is 0.065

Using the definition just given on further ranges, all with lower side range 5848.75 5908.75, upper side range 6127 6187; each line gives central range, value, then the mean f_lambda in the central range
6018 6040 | 0.037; 35.2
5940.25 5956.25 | 0.095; 35.1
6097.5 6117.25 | 0.033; 33.5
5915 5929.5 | 0.043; 37.4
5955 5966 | 0.039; 36.7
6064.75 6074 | -0.016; 36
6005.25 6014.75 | 0.119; 33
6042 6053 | 0.100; 32.8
